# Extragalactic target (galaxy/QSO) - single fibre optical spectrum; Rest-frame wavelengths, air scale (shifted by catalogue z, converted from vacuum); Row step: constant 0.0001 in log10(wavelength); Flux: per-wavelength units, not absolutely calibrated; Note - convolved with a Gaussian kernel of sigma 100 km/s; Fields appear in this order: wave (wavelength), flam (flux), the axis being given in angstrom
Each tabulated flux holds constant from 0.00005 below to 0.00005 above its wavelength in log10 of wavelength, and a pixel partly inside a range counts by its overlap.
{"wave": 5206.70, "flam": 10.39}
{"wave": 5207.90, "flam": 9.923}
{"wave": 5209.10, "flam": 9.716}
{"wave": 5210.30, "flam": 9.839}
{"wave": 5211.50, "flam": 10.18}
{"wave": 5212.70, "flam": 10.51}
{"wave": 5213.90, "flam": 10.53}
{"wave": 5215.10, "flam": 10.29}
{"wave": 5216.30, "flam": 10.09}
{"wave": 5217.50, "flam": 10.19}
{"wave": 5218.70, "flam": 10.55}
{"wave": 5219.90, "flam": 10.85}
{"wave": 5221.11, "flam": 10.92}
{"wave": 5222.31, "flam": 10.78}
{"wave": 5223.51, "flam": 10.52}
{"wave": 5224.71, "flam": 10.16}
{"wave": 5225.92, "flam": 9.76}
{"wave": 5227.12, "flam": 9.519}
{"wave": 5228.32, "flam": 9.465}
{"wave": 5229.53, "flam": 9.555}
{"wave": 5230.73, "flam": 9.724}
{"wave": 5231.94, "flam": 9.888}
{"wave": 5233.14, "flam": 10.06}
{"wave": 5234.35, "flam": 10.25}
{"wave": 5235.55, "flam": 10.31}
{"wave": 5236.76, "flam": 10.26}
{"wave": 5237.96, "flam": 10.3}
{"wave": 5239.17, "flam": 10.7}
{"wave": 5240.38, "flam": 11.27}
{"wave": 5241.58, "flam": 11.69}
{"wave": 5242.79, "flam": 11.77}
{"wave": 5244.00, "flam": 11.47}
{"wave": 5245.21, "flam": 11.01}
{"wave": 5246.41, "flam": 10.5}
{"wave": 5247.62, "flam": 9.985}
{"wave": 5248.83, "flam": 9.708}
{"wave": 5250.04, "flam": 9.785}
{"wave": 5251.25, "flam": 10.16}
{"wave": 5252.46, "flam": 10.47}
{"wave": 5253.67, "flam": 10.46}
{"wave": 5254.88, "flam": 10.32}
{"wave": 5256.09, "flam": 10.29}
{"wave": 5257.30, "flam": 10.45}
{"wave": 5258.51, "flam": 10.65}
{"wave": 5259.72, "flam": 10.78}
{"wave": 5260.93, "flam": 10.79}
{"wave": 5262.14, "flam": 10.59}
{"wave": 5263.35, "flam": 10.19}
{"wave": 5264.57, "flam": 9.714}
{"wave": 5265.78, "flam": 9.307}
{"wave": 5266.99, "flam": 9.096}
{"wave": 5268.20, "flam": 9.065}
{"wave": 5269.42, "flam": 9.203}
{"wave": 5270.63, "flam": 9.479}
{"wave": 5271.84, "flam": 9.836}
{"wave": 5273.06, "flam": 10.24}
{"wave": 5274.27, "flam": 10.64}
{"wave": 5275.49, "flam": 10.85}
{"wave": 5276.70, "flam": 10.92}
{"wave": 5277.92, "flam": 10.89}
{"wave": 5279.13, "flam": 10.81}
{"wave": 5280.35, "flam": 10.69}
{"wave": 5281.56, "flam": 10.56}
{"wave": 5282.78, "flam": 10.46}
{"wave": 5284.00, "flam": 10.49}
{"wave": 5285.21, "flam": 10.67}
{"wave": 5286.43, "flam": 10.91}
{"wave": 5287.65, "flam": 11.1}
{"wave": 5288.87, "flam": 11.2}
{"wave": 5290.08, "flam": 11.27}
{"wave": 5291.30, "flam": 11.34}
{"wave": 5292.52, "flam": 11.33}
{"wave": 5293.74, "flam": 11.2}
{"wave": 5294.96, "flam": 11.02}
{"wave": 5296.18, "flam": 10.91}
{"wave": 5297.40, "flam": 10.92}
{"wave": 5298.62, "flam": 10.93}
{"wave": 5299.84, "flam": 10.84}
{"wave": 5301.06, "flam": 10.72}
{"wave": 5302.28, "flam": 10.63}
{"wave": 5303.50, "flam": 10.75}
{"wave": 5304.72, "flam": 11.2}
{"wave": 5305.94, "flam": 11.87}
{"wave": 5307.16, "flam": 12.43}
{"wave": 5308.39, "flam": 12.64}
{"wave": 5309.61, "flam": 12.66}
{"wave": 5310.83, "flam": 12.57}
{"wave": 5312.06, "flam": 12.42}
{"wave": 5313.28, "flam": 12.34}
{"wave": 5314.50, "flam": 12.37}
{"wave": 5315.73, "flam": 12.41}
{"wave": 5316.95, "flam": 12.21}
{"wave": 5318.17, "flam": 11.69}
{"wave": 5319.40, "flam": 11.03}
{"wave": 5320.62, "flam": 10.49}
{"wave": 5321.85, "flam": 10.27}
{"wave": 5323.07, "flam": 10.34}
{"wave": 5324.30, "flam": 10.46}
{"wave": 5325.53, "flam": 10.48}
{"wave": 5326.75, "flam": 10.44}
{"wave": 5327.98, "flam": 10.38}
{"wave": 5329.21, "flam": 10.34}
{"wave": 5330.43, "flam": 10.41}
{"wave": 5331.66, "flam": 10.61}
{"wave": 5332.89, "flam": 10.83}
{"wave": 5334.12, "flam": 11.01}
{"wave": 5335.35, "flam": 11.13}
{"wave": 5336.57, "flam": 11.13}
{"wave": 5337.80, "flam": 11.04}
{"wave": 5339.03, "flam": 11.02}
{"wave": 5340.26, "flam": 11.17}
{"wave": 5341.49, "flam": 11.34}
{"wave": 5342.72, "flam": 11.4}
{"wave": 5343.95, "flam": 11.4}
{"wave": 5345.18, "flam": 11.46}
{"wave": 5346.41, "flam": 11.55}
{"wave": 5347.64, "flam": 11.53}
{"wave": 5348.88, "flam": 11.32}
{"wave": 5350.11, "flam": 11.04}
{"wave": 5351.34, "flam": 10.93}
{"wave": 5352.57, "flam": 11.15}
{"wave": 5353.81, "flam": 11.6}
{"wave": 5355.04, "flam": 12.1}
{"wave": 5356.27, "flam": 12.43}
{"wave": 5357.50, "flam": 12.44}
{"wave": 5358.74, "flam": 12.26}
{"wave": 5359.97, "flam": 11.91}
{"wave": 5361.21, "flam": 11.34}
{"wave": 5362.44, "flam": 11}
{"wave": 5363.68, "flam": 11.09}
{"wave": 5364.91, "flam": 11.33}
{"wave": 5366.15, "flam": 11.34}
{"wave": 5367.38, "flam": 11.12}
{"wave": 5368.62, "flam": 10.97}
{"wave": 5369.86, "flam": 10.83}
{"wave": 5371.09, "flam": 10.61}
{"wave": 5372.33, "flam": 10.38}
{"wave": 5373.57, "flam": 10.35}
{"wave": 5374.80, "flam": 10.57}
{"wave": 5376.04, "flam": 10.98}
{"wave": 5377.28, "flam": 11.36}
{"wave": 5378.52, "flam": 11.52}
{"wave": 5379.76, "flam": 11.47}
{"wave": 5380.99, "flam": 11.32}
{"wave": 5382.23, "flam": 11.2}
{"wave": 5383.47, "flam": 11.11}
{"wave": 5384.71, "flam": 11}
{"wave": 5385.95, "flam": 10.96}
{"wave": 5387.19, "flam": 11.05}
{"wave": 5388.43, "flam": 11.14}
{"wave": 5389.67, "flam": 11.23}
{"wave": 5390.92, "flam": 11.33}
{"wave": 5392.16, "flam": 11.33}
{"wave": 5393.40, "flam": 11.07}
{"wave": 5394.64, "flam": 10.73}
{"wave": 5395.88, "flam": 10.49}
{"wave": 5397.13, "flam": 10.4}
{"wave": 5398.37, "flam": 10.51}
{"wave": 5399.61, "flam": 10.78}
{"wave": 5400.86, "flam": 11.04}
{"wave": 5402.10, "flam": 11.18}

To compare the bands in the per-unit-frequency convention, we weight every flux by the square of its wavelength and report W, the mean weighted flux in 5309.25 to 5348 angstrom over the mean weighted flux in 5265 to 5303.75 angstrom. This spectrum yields 1.08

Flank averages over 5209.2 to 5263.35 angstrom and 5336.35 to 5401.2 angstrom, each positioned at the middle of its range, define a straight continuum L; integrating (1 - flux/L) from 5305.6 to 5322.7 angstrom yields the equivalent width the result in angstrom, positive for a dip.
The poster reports -1.7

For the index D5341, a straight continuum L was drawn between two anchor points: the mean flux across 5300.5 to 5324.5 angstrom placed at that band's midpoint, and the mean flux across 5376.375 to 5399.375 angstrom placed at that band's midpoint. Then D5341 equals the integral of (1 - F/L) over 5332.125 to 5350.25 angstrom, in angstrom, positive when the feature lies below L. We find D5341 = 0.3 angstrom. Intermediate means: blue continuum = 11.6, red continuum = 11.1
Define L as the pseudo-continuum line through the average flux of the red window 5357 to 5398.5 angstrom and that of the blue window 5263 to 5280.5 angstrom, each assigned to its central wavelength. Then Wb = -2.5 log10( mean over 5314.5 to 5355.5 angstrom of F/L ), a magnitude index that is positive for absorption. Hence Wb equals -0.04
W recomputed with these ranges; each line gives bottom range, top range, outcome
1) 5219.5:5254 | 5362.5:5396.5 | 1.12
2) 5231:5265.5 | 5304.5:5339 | 1.11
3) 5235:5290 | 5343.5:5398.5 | 1.12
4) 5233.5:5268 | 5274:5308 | 1.07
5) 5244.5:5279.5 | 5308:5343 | 1.13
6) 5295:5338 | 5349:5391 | 1.02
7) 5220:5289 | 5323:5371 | 1.12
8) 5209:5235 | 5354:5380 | 1.18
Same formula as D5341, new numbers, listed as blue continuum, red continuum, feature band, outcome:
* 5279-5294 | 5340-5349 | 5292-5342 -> -0.2 angstrom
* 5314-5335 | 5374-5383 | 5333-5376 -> -0.8 angstrom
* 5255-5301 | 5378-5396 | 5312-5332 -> -0.5 angstrom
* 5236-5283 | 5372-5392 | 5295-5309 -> -0.8 angstrom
